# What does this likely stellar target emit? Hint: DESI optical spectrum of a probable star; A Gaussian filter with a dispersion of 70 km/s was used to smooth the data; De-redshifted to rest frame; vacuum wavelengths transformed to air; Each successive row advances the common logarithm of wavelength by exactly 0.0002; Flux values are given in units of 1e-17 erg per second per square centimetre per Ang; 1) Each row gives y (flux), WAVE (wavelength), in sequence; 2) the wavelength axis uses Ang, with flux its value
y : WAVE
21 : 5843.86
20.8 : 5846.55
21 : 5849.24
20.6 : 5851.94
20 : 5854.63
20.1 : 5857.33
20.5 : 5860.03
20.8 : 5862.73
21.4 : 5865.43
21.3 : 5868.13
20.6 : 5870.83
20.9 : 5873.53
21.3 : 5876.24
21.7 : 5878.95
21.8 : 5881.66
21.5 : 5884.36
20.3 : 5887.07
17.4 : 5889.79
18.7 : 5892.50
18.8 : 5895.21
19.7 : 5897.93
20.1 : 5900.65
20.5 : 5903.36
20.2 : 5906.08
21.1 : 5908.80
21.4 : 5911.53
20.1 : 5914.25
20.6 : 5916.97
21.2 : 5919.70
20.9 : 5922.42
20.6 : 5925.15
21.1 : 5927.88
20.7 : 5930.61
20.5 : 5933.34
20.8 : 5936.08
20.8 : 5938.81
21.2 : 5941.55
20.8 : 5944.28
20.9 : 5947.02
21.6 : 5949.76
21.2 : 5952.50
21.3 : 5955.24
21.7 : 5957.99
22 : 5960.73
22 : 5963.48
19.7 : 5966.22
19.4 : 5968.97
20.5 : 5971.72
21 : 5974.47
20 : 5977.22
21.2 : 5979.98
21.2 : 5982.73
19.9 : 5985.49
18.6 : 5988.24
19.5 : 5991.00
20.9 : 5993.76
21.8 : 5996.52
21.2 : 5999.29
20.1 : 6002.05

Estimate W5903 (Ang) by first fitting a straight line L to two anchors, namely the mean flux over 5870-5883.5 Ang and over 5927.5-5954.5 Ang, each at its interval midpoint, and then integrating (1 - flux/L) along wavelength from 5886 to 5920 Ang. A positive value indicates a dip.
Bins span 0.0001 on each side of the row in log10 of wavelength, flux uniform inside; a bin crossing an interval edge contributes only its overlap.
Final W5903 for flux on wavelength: 1.9 Ang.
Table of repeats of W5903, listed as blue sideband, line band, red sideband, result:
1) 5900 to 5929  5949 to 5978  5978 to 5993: -0.93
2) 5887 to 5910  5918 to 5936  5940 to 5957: -0.29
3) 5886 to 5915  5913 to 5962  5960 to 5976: -1.65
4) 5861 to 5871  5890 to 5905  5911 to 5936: 1.07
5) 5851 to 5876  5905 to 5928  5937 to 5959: 0.23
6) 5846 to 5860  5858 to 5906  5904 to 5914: 0.49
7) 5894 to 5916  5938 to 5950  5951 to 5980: -0.21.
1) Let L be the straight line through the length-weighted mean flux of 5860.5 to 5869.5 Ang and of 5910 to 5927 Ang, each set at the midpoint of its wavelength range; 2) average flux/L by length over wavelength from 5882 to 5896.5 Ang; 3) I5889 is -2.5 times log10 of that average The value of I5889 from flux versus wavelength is 0.08 mag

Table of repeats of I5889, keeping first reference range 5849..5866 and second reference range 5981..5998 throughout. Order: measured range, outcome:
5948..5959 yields -0.05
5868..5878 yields -0.03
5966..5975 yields 0.01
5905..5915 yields -0.01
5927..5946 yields -0.02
